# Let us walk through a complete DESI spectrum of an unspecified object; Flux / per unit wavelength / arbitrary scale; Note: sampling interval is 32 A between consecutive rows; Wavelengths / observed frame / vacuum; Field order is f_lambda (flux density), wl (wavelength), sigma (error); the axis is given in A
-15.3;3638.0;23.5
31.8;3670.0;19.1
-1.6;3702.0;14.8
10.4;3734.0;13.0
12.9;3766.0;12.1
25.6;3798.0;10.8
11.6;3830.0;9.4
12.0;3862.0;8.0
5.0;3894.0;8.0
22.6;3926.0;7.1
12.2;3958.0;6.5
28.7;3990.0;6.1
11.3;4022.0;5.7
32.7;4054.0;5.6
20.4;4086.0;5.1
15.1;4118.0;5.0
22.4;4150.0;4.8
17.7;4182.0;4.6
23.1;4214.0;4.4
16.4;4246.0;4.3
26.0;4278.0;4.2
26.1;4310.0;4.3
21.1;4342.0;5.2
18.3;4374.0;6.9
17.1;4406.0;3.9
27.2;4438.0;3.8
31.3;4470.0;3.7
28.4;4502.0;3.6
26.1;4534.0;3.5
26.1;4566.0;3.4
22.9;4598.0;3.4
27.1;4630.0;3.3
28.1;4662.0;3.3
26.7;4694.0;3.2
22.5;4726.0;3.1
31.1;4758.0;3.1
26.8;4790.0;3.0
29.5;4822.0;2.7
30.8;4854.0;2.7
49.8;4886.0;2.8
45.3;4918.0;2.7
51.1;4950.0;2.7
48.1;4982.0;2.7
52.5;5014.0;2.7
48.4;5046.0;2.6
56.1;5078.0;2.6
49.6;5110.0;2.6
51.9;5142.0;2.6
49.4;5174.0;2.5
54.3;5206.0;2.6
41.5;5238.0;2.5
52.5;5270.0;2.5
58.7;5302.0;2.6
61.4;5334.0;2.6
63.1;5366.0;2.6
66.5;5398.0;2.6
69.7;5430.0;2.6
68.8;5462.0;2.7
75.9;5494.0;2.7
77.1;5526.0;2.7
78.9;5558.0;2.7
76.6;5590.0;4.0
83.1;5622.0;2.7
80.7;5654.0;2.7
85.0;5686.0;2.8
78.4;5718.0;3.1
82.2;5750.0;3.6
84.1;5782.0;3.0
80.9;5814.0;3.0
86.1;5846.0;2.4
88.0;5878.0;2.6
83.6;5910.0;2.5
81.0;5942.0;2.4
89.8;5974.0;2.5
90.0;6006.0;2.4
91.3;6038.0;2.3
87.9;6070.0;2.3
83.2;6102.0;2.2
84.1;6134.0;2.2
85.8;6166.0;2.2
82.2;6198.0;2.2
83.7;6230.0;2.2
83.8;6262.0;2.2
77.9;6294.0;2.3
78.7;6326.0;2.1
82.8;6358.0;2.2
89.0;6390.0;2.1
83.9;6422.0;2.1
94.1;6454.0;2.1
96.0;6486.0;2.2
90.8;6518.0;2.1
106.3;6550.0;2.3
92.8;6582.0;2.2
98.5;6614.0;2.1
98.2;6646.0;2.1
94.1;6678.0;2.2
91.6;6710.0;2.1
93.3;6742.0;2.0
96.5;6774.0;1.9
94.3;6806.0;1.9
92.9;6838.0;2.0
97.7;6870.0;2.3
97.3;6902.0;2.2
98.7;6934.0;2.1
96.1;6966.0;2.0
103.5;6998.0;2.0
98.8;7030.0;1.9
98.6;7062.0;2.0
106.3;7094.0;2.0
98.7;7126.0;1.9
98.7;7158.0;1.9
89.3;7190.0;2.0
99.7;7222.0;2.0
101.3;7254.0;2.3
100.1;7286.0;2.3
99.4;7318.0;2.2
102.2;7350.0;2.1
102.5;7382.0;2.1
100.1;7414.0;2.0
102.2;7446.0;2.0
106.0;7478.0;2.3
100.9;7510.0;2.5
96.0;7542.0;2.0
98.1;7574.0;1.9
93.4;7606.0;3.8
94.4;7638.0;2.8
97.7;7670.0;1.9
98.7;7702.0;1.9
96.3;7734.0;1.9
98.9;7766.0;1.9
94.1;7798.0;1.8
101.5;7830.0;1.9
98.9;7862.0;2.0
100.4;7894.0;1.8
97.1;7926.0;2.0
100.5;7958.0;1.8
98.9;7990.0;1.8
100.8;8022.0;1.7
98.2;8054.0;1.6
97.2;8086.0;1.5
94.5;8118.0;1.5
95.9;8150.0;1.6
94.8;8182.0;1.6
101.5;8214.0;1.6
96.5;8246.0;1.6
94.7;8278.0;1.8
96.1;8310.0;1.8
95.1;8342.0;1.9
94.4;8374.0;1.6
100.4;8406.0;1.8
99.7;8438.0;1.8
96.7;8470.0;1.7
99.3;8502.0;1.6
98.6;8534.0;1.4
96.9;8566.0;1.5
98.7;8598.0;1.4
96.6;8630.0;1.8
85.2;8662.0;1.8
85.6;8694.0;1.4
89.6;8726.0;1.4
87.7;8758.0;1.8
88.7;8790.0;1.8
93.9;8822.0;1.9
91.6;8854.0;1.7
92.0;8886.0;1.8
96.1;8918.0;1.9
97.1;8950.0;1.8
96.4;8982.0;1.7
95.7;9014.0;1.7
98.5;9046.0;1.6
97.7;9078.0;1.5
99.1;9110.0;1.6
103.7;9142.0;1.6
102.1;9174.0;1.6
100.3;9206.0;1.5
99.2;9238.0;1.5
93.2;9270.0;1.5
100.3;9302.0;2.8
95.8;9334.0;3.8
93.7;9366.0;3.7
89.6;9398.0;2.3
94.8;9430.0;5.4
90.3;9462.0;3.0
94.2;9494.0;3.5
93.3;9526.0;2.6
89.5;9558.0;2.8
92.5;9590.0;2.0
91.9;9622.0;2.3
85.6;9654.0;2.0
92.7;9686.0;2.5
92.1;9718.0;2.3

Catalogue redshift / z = 0.22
